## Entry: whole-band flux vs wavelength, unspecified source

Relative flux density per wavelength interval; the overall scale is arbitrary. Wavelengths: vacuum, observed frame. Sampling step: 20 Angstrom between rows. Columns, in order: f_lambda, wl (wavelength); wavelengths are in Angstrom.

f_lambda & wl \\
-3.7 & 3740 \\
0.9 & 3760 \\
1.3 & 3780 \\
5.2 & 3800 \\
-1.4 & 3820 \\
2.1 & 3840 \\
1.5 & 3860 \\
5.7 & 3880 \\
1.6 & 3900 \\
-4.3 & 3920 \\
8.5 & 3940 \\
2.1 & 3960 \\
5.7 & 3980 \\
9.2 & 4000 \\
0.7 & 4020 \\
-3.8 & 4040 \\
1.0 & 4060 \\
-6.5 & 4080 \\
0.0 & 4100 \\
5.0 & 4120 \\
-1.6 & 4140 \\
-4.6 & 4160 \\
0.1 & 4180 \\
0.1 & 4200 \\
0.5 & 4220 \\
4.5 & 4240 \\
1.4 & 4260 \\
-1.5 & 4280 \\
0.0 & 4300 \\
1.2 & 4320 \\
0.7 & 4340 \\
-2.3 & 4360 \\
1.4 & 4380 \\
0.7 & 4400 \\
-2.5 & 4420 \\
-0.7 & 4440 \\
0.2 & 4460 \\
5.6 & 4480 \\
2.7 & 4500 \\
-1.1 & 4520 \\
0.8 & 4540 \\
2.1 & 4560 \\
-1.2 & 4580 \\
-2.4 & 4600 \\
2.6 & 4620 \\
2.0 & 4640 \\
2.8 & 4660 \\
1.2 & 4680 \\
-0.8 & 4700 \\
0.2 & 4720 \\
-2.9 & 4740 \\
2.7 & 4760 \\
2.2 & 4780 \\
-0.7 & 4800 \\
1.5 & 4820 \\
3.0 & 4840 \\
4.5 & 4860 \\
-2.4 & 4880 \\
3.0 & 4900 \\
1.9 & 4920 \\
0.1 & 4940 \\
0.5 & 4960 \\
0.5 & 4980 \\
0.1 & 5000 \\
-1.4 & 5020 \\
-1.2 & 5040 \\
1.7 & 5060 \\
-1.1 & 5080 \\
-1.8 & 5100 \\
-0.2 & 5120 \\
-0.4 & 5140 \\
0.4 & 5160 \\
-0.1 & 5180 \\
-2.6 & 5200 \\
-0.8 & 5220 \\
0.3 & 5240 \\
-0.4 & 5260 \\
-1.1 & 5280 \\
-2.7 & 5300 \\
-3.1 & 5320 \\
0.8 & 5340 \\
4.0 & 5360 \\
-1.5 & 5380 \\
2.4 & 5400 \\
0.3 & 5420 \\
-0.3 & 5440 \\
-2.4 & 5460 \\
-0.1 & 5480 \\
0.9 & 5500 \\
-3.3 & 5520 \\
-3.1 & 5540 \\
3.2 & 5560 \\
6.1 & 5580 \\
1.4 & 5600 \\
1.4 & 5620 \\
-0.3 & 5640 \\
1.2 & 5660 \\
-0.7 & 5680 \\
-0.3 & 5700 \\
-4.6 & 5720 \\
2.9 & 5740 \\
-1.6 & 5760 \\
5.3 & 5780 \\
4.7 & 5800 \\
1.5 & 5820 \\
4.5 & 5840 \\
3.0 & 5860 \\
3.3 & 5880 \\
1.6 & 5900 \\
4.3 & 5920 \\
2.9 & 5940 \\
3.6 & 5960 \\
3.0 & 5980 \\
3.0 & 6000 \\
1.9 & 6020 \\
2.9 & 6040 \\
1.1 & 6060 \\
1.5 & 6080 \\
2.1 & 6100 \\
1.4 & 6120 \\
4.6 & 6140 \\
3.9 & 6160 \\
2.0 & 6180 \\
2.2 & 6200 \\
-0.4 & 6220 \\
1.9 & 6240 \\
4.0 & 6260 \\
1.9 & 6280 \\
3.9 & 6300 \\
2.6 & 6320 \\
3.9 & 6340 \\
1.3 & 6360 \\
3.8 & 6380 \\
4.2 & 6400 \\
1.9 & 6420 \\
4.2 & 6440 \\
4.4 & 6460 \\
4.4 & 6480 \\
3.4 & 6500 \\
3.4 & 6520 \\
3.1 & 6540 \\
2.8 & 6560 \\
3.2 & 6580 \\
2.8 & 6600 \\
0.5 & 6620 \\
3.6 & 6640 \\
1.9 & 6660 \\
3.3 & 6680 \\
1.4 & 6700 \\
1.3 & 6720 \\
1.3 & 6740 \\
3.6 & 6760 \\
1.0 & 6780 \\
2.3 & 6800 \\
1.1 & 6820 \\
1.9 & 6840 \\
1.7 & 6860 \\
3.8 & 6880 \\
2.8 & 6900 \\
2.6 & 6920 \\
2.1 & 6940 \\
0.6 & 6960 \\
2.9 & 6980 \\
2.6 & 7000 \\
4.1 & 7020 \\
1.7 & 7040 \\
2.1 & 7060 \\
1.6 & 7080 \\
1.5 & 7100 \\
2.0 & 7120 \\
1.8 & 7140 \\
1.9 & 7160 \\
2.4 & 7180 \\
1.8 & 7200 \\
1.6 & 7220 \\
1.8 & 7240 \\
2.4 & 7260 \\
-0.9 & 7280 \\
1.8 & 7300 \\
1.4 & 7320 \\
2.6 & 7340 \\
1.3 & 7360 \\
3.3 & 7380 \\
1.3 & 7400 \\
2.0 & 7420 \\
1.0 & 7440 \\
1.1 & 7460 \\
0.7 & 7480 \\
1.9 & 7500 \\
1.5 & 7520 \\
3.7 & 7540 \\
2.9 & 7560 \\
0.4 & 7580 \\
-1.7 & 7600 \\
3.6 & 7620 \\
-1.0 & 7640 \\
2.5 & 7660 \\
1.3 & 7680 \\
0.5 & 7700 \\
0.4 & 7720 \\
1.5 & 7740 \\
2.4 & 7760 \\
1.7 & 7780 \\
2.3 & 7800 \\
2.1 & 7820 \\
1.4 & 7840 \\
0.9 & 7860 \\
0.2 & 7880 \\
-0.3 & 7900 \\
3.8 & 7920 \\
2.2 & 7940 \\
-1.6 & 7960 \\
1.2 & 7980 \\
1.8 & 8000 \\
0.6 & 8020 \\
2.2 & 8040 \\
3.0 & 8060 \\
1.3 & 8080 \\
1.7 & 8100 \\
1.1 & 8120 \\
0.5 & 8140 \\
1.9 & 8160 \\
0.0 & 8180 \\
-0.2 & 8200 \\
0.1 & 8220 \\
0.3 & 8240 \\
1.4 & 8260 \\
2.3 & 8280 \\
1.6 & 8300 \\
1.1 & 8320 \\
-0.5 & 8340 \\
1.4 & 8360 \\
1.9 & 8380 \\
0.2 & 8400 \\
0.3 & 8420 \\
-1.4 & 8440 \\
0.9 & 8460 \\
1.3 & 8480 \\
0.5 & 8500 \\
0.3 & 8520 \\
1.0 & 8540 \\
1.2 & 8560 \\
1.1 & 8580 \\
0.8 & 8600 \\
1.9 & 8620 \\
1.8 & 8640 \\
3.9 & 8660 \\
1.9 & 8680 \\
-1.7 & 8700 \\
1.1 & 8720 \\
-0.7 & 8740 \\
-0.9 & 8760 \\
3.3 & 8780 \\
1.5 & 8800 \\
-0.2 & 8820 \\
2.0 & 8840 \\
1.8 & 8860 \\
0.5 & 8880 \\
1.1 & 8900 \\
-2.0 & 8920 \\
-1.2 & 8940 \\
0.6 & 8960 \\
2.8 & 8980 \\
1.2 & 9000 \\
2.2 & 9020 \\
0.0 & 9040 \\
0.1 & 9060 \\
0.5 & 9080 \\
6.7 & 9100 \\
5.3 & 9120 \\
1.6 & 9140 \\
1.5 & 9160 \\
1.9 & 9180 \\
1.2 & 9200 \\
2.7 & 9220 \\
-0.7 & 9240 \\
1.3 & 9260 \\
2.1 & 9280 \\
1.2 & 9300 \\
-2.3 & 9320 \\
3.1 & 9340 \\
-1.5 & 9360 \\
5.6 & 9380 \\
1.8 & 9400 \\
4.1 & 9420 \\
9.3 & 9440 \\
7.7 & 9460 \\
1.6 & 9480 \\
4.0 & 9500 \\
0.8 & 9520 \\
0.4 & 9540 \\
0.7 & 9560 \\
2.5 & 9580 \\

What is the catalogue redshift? 1.443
